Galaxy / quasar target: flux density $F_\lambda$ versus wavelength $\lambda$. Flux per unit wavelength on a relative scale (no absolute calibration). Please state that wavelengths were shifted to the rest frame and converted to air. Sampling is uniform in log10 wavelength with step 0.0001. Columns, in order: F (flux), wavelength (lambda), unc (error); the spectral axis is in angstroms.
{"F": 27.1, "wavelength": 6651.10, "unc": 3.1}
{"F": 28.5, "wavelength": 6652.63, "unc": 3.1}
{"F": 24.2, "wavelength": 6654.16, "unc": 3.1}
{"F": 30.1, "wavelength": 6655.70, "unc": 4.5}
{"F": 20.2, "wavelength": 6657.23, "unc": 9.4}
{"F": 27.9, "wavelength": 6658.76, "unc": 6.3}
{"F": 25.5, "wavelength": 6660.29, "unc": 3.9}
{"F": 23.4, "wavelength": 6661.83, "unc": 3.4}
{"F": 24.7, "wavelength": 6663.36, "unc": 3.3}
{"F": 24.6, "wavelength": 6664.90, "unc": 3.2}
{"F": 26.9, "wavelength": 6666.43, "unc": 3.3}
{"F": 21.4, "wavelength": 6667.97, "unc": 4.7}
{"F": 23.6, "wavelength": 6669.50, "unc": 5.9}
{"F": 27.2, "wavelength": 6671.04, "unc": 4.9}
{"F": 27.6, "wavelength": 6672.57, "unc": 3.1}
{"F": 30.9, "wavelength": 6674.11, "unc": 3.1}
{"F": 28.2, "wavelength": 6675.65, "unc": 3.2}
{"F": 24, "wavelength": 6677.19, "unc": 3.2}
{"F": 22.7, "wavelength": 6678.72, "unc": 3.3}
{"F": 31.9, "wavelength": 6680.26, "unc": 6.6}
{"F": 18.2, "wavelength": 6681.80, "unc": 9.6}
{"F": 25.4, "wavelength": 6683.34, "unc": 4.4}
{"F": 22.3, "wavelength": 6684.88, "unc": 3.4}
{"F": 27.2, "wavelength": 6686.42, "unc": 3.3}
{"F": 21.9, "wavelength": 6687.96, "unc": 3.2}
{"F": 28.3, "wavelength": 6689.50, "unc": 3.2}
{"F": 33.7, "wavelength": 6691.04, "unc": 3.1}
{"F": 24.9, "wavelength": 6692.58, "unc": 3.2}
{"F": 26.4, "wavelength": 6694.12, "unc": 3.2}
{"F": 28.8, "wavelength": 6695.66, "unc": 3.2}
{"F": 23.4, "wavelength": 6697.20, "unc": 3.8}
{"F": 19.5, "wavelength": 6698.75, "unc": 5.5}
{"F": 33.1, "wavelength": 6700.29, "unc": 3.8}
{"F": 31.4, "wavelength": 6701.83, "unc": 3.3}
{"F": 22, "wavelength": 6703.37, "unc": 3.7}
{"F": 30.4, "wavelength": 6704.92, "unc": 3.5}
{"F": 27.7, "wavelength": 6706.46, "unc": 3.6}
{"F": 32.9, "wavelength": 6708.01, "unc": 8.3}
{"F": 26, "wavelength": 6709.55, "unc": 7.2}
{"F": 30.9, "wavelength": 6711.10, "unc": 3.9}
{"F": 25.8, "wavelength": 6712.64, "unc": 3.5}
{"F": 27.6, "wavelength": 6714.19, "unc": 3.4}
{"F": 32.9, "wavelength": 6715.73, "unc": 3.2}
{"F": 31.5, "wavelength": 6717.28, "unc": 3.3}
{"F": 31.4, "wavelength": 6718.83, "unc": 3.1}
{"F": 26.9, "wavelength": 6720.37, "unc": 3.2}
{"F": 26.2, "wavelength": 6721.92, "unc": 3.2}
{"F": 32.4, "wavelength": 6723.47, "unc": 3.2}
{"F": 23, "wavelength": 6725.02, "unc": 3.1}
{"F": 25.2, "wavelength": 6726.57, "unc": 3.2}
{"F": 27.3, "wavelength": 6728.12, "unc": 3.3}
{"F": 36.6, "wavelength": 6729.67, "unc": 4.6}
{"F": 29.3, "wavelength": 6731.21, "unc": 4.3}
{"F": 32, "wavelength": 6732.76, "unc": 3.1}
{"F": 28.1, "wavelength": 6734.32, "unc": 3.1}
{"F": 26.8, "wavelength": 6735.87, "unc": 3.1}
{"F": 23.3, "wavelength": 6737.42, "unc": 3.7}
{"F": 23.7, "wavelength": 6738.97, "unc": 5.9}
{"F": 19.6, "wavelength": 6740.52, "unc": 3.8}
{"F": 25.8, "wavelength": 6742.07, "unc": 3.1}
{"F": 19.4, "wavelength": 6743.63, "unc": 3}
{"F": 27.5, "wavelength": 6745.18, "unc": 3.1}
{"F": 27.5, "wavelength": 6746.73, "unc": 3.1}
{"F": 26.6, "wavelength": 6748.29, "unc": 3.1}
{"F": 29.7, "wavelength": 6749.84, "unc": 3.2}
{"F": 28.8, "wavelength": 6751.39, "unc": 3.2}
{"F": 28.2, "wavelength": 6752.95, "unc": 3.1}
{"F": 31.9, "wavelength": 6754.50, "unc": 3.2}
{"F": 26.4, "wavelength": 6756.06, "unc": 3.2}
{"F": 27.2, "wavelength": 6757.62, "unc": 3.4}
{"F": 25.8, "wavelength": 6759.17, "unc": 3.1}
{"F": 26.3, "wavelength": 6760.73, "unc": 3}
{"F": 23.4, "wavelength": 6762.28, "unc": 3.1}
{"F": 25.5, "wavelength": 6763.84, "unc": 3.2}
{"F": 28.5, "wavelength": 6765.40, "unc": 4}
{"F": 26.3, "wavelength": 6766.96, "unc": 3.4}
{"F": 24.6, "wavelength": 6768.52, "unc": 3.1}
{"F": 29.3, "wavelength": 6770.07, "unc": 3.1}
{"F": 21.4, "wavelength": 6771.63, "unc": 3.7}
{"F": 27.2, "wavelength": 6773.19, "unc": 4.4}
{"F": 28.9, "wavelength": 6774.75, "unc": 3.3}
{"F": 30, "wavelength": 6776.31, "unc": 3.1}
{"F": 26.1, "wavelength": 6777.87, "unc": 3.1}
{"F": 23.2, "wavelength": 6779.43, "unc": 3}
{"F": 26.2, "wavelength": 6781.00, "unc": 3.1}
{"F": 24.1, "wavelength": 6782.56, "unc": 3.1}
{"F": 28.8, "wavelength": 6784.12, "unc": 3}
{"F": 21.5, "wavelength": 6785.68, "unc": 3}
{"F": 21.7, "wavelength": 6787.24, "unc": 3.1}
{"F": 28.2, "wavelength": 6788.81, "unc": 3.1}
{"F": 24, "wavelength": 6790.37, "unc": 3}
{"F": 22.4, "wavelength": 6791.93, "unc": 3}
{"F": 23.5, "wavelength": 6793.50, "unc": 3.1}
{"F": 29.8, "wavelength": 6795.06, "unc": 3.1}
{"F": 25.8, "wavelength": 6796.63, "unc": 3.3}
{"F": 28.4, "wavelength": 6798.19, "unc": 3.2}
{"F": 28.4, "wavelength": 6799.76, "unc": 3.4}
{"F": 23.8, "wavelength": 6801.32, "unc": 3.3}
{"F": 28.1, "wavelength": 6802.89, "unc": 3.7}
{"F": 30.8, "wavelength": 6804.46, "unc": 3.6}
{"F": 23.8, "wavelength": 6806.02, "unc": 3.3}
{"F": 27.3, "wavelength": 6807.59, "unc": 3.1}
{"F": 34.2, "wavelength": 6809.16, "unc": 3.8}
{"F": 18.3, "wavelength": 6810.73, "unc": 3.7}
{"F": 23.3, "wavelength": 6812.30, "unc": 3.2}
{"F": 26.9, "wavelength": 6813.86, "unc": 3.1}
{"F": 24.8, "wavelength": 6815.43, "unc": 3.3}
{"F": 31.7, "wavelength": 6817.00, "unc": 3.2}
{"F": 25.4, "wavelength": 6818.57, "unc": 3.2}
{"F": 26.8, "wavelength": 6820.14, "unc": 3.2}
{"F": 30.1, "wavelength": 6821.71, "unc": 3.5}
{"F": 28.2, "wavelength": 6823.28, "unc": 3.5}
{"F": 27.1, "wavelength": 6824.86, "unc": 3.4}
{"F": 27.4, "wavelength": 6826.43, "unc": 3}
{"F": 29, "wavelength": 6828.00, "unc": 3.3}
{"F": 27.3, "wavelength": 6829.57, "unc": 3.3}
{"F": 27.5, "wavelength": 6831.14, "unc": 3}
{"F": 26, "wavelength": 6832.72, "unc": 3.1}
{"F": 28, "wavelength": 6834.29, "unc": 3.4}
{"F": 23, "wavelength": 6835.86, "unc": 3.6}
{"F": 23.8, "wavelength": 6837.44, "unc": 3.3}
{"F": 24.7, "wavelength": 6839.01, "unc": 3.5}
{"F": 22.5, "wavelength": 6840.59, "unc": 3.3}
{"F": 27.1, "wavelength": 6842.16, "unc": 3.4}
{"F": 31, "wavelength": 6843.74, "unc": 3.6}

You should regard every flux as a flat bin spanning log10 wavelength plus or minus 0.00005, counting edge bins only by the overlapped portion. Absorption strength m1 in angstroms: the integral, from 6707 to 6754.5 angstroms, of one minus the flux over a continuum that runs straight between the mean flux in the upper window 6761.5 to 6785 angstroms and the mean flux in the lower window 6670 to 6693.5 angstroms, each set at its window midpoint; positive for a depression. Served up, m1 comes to -2.88 angstroms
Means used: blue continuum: 26.3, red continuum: 26.2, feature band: 27.8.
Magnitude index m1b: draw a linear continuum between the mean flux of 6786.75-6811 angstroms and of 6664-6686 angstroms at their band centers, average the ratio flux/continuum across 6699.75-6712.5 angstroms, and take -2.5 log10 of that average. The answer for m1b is -0.14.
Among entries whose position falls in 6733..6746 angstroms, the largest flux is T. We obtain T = 28.1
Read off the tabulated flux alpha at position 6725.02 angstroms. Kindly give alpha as 23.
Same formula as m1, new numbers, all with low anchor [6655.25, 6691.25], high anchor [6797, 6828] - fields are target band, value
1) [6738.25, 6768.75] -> 0.4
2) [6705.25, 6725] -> -2.3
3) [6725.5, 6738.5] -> -1.0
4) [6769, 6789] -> 0.7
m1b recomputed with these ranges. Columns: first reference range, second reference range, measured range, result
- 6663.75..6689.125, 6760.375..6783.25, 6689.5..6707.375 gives -0.082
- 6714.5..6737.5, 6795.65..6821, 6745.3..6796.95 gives 0.058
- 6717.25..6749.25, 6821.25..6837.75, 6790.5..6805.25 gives 0.016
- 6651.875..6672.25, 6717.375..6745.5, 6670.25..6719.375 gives -0.050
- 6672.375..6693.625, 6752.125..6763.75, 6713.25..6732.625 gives -0.104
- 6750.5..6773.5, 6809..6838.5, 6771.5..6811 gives 0.021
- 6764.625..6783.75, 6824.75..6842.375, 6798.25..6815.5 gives -0.012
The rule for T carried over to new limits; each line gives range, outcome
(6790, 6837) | 34.2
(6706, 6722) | 32.9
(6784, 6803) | 29.8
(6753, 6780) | 31.9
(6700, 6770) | 36.6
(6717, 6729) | 32.4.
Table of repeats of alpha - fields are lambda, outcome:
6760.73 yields 26.3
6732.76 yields 32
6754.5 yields 31.9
